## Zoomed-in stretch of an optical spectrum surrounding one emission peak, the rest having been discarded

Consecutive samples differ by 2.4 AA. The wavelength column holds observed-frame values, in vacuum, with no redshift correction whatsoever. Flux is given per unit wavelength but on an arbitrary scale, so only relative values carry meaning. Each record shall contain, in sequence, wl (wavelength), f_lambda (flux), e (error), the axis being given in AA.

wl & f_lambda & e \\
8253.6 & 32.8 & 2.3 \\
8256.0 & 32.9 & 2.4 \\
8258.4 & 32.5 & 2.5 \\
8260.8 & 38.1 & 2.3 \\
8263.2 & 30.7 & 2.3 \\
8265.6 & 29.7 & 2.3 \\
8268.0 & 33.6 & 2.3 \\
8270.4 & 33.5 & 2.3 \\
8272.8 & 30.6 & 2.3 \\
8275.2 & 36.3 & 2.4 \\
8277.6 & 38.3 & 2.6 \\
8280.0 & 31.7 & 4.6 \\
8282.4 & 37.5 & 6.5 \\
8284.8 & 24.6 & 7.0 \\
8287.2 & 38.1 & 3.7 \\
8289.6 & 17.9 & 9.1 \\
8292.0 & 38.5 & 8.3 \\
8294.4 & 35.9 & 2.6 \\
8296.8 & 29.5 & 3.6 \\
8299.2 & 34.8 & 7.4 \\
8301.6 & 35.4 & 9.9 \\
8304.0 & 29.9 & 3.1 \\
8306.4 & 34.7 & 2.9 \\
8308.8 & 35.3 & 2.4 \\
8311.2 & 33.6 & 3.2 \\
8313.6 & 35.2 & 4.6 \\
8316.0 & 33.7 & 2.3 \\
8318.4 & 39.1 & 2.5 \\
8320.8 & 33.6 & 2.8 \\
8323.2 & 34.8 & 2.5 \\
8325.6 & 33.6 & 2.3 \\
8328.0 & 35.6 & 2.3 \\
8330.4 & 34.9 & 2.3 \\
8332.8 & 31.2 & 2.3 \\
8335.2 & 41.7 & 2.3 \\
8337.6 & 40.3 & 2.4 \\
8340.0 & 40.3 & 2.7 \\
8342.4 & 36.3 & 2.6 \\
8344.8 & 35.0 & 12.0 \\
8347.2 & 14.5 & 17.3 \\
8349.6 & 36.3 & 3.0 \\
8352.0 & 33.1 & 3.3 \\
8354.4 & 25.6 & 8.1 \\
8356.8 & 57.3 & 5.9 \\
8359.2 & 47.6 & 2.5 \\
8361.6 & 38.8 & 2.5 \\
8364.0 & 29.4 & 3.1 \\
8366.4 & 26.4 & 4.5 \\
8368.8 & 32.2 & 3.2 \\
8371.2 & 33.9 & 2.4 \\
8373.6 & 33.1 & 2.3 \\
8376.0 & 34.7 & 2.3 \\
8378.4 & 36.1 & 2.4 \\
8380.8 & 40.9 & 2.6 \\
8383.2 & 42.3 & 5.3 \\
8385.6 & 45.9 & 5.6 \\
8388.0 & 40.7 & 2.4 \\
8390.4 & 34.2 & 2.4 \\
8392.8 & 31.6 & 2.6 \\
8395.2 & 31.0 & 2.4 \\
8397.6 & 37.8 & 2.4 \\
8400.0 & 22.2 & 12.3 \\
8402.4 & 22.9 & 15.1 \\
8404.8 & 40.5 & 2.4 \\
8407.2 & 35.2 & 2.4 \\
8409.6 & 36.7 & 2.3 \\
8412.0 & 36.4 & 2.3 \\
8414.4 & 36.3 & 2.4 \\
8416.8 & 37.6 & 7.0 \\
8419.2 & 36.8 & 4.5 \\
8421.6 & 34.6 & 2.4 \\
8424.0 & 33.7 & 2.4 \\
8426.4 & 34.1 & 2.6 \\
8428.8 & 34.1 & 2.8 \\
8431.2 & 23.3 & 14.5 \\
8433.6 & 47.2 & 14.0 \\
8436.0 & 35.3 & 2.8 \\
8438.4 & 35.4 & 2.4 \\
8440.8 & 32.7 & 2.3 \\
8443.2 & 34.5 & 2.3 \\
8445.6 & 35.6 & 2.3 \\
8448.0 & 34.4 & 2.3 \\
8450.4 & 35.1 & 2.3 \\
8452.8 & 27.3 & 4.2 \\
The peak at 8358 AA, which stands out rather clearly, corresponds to H-alpha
